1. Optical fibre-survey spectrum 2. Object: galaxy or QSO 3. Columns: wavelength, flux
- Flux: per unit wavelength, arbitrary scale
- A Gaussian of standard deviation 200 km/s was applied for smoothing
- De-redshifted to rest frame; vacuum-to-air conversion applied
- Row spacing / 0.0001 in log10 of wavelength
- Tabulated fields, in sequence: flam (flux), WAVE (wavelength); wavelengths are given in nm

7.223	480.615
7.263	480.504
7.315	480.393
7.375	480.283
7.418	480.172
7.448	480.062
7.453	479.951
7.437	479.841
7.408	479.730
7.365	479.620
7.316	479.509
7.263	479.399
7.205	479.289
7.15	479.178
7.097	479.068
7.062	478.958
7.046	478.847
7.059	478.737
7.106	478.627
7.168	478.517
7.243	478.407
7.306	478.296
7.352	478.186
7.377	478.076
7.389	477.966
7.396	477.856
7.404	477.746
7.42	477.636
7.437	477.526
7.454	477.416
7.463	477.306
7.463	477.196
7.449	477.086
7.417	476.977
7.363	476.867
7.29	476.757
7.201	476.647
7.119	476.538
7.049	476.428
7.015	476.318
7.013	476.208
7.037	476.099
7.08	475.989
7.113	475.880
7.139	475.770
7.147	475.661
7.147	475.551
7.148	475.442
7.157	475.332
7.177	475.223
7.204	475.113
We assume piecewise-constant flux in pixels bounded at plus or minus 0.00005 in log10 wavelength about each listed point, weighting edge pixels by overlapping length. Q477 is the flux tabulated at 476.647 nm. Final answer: 7.201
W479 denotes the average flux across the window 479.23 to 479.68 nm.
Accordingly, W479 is 7.29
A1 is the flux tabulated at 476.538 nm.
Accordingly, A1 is 7.119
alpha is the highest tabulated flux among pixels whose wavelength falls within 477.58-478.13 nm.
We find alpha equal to 7.42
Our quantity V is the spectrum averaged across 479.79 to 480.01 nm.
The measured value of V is 7.45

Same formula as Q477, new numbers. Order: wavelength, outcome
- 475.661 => 7.147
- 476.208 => 7.013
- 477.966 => 7.389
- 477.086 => 7.449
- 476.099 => 7.037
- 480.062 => 7.448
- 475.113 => 7.204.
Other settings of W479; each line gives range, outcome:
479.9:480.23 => 7.43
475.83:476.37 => 7.06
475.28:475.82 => 7.15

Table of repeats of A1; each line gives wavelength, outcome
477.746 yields 7.404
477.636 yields 7.42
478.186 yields 7.352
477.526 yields 7.437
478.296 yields 7.306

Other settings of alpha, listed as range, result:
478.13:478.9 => 7.352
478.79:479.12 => 7.097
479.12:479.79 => 7.408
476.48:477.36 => 7.463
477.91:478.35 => 7.389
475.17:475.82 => 7.177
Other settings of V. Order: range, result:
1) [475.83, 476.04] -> 7.12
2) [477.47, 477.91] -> 7.41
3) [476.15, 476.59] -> 7.04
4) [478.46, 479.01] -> 7.09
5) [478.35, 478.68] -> 7.16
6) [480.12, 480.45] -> 7.36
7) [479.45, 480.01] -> 7.39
